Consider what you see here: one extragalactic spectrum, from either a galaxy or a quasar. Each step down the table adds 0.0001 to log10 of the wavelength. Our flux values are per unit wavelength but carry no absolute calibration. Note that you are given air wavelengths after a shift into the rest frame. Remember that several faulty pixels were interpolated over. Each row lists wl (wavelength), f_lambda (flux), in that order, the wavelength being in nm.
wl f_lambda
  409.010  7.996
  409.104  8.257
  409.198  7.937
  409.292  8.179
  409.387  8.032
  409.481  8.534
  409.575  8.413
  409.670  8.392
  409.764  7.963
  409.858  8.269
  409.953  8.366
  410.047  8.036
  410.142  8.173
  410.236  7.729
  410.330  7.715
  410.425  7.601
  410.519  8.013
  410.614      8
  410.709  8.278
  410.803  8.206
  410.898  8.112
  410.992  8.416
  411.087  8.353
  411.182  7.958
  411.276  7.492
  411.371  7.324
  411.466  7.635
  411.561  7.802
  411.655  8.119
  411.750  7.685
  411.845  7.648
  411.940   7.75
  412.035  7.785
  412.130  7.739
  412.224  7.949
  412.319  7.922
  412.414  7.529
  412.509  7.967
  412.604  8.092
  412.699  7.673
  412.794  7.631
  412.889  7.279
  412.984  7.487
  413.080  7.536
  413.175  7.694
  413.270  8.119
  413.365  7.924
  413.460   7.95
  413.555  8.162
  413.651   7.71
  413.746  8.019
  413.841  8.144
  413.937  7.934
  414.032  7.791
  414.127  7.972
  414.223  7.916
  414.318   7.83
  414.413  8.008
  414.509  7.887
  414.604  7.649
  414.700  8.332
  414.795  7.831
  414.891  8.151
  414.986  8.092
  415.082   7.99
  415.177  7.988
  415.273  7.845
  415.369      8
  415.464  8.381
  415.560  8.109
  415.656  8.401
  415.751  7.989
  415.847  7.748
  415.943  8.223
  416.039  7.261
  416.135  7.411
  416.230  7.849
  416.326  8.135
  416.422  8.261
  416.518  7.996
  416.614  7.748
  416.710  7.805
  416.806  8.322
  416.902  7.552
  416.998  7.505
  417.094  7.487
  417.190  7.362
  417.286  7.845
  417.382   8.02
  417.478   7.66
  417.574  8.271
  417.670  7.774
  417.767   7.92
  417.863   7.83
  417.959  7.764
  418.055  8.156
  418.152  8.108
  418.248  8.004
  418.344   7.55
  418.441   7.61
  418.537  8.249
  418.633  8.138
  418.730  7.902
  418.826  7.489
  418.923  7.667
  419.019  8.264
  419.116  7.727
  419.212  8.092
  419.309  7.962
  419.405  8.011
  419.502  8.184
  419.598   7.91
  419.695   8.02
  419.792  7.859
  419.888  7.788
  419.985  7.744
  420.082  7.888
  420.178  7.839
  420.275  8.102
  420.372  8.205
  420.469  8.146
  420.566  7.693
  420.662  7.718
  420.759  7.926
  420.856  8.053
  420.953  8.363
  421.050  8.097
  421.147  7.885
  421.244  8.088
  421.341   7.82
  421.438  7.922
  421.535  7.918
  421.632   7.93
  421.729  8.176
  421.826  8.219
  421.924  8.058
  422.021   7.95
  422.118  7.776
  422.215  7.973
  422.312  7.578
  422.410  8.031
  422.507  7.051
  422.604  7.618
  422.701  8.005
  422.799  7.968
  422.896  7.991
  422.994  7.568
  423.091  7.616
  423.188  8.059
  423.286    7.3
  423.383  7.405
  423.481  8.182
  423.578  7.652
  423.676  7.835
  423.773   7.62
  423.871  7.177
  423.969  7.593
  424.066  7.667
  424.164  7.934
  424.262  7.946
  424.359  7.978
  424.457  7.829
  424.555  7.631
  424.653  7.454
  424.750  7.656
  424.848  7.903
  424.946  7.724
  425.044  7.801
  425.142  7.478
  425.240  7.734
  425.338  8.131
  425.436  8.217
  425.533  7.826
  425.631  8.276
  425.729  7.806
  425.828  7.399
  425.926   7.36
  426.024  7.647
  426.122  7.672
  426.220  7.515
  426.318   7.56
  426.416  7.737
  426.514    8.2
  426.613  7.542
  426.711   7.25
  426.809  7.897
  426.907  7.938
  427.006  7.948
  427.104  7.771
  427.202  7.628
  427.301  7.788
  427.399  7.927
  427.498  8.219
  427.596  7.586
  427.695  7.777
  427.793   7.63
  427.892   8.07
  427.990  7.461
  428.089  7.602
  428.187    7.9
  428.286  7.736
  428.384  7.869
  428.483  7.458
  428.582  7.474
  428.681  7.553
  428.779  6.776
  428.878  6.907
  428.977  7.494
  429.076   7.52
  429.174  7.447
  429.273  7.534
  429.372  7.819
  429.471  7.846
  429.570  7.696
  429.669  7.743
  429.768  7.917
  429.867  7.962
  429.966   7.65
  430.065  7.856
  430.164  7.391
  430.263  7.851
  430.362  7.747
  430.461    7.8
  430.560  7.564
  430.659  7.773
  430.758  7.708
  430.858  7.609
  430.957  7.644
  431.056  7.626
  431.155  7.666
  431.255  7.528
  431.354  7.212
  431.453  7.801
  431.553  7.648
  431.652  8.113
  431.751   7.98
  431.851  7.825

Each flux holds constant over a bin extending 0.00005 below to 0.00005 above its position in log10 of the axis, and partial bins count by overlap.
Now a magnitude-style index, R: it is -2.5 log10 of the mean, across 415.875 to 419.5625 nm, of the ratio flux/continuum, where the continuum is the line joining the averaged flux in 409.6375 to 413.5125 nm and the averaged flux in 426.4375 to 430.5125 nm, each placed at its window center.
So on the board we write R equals -0.01 mag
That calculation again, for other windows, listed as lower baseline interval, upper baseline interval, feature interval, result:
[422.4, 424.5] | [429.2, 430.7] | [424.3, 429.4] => 0.005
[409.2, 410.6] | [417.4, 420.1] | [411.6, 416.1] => 0.017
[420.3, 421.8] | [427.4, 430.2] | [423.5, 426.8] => 0.012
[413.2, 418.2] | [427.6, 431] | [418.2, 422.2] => -0.017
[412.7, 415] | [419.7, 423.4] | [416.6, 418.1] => 0.008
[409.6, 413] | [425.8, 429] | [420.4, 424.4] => -0.016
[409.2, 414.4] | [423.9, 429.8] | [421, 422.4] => -0.024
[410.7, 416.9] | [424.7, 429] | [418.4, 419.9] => -0.016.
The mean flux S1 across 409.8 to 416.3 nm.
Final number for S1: 7.91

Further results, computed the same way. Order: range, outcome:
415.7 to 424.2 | 7.86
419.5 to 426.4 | 7.82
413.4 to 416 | 8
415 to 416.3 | 7.94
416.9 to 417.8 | 7.75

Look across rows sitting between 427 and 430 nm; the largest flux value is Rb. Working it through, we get 8.219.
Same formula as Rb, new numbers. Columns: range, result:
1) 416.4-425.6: 8.363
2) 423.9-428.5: 8.276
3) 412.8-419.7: 8.401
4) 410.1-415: 8.416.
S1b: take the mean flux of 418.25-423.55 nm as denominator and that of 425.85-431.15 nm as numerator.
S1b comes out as 0.97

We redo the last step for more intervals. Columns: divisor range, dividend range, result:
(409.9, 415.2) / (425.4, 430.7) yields 0.97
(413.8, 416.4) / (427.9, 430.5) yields 0.96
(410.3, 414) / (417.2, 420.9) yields 1.01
